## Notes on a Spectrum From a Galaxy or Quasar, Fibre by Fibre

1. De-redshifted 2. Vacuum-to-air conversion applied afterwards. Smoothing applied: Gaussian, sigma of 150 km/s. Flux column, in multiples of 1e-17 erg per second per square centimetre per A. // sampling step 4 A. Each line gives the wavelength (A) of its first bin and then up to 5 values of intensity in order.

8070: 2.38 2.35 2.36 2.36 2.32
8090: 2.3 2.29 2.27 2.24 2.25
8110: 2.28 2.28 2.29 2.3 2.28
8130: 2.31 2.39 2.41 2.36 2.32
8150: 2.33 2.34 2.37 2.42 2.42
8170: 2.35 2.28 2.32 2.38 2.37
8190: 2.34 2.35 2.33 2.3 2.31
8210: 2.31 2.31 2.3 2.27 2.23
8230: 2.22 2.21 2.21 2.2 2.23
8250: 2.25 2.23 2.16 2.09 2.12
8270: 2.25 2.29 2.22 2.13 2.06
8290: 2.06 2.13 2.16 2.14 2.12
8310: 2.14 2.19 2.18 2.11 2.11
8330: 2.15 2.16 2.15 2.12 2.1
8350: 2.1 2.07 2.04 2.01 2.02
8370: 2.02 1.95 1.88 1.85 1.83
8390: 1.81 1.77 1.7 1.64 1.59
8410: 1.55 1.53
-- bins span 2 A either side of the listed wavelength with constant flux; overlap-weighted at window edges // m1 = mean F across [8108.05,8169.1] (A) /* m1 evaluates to 2.34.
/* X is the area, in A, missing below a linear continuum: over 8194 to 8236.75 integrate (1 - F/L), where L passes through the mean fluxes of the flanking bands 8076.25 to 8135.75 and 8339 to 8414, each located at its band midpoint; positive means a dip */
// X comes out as -2.97 A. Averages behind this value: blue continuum 2.3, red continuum 1.89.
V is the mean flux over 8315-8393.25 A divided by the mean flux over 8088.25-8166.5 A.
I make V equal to 0.88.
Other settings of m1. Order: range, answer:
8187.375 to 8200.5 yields 2.34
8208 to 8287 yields 2.22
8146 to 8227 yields 2.33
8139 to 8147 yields 2.35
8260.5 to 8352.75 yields 2.14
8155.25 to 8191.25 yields 2.36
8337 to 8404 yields 1.94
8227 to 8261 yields 2.21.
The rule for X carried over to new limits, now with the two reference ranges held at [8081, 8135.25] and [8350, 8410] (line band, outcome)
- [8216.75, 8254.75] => -2.5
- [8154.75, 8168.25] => -1.1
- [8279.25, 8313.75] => -2.2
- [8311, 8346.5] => -3.6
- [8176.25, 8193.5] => -1.4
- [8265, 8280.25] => -1.4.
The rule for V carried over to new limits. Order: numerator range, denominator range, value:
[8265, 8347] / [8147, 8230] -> 0.92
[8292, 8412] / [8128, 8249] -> 0.86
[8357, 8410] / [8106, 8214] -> 0.79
